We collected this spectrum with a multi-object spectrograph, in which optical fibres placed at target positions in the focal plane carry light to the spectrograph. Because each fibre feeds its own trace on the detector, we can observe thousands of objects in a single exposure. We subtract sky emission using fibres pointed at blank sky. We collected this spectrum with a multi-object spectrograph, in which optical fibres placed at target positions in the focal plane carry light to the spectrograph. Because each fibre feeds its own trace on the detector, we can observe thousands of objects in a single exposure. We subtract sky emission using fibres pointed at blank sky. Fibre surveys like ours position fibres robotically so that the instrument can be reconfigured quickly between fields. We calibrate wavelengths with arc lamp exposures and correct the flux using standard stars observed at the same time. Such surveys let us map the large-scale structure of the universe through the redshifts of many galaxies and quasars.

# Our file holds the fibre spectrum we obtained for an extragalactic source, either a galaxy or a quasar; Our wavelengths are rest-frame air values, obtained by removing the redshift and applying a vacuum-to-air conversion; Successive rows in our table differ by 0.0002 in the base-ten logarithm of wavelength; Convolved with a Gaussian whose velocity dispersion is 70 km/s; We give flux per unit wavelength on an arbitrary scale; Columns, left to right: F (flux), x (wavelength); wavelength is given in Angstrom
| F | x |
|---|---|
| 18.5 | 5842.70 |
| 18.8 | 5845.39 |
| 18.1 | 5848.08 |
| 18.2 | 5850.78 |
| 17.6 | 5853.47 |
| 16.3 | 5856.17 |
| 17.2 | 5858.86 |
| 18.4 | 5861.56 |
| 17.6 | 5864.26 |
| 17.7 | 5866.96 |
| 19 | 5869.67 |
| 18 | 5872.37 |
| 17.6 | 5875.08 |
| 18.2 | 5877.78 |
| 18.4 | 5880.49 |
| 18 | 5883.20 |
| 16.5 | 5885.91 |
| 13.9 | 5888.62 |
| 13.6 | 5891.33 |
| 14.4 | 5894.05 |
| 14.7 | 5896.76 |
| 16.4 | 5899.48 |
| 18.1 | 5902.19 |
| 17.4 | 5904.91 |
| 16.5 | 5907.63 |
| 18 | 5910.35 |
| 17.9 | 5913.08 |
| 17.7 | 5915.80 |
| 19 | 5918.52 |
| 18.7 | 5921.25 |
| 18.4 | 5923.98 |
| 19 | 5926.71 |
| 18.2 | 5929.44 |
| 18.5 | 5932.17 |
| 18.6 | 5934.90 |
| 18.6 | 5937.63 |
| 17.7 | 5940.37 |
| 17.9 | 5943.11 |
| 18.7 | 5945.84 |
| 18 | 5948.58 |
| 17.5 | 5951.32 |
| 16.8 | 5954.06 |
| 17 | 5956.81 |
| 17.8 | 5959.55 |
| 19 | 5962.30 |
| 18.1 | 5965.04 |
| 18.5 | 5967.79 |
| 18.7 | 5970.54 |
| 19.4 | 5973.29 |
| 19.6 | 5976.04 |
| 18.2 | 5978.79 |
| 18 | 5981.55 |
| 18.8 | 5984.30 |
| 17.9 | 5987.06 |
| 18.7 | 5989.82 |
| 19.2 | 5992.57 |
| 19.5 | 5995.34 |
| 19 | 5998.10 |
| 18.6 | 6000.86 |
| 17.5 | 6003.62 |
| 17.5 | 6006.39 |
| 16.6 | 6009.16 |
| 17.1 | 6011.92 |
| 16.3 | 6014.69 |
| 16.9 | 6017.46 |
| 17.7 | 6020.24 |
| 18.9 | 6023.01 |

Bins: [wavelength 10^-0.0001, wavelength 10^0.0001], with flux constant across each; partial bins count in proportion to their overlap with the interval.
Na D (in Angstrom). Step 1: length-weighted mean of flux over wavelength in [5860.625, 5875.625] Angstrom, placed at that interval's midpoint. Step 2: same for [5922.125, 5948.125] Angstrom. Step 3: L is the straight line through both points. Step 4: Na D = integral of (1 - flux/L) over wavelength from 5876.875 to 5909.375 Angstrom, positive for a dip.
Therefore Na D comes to 3.3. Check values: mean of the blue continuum 18.1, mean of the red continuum 18.4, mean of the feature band 16.3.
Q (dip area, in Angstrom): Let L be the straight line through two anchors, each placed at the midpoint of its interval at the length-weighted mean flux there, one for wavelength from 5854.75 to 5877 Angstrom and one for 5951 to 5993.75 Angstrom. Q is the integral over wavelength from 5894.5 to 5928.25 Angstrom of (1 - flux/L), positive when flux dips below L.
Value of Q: 0.8 Angstrom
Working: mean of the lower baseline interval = 17.7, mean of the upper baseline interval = 18.3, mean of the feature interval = 17.6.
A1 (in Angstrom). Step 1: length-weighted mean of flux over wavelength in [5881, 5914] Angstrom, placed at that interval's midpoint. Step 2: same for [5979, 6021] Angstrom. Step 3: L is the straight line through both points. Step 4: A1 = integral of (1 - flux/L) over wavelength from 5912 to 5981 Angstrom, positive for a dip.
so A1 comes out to -4.9 Angstrom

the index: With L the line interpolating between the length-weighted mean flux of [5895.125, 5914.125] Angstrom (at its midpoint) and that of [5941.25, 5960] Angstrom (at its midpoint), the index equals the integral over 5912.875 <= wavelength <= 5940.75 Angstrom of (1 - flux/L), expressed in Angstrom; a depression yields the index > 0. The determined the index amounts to -1.8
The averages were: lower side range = 16.9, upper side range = 17.7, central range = 18.4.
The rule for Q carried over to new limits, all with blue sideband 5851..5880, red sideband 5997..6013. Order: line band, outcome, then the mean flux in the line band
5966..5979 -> -0.9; 18.9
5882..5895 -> 1.8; 15.3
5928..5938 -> -0.4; 18.5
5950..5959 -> 0.3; 17.2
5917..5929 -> -0.6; 18.7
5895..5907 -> 0.8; 16.6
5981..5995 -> -0.7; 18.6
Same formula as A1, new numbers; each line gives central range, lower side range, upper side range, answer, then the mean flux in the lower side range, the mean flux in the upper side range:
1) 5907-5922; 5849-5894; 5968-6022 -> -0.4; 17.2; 18.2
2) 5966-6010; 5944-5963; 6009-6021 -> -3.1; 17.8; 16.9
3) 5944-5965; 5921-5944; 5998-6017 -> 0.3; 18.4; 17.4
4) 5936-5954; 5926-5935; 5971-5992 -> 0.6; 18.5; 18.7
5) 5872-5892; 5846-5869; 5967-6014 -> 1.1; 17.7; 18.4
